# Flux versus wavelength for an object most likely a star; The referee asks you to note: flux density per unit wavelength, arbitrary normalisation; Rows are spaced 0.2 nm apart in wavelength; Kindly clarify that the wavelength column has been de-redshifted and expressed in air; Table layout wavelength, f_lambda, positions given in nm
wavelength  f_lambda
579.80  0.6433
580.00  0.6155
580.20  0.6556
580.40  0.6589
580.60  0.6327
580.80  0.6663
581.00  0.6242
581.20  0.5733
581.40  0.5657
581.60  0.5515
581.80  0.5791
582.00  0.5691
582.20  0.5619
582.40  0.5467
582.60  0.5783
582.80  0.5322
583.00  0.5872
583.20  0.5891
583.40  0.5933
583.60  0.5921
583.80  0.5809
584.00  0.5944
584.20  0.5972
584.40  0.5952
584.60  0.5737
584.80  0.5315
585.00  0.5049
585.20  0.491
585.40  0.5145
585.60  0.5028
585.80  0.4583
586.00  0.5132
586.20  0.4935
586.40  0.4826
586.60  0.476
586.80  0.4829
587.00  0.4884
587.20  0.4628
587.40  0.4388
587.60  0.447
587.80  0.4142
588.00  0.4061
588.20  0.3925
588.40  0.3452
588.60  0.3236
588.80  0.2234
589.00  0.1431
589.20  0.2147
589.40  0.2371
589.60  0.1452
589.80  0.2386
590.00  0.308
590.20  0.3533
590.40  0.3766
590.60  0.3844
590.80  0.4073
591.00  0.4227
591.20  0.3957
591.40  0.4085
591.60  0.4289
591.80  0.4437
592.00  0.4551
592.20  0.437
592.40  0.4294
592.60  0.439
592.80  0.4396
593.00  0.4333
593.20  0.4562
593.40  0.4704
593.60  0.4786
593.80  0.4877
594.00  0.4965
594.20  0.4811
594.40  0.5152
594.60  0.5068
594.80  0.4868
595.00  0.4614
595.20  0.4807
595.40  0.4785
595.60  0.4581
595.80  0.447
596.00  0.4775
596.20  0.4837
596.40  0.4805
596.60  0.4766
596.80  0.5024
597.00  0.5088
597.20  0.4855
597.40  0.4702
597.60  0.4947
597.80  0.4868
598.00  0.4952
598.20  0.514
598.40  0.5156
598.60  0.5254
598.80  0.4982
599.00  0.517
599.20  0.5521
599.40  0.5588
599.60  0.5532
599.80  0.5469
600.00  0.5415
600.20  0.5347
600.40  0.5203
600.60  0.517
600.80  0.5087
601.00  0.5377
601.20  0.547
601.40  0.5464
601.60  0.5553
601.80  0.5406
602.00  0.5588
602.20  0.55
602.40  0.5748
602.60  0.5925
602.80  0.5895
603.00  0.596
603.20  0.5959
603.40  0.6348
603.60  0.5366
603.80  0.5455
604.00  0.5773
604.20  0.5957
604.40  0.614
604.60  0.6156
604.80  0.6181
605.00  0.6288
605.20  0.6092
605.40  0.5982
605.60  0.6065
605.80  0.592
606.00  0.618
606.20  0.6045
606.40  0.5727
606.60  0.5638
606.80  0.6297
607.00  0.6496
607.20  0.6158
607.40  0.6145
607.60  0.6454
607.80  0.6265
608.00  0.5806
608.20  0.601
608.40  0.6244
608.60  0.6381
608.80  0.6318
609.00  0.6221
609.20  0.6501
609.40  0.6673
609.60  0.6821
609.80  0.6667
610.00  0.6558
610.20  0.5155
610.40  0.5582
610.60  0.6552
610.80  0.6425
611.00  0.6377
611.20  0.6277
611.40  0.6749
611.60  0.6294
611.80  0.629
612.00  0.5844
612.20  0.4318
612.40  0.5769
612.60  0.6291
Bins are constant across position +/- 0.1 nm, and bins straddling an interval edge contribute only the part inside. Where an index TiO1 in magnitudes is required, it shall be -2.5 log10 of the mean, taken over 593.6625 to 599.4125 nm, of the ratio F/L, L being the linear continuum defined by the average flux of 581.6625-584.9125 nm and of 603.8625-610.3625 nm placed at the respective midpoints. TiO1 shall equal 0.21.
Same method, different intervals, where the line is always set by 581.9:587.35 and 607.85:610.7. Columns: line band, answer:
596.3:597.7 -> 0.188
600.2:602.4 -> 0.108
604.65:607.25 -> 0.008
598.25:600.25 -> 0.106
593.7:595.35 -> 0.169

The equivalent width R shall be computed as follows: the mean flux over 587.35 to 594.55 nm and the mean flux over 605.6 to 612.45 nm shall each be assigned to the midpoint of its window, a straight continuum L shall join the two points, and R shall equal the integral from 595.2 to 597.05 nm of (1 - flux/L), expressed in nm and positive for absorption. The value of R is -0.11 nm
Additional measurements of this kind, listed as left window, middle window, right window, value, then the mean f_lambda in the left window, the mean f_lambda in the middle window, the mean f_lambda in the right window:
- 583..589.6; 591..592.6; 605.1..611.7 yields 0.222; 0.457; 0.429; 0.621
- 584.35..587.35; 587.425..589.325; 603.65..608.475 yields 0.693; 0.502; 0.327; 0.605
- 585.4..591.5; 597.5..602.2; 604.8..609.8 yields -0.029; 0.382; 0.529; 0.621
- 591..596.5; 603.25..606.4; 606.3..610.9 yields -0.096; 0.461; 0.599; 0.622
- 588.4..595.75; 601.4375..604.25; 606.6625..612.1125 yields -0.172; 0.398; 0.574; 0.627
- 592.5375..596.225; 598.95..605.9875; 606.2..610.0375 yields -0.074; 0.473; 0.57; 0.627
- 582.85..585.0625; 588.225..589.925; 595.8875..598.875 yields 0.946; 0.577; 0.242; 0.494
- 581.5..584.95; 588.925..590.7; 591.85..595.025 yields 0.827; 0.573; 0.269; 0.467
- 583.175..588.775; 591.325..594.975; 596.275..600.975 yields 0.309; 0.491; 0.461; 0.513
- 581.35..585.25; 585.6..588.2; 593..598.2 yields 0.383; 0.567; 0.462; 0.482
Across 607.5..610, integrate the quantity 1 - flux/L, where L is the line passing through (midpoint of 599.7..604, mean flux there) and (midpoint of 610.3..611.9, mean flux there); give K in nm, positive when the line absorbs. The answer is -0.10 nm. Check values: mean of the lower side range 0.556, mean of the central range 0.637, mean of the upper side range 0.632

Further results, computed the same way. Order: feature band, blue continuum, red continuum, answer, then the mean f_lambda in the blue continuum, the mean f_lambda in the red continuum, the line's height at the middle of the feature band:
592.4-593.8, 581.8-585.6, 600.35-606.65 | 0.284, 0.562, 0.577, 0.569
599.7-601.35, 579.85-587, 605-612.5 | 0.180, 0.561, 0.615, 0.597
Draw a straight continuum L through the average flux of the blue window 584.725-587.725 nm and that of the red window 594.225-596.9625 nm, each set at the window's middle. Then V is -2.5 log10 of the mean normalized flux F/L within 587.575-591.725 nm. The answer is 0.41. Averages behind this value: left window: 0.485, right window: 0.482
